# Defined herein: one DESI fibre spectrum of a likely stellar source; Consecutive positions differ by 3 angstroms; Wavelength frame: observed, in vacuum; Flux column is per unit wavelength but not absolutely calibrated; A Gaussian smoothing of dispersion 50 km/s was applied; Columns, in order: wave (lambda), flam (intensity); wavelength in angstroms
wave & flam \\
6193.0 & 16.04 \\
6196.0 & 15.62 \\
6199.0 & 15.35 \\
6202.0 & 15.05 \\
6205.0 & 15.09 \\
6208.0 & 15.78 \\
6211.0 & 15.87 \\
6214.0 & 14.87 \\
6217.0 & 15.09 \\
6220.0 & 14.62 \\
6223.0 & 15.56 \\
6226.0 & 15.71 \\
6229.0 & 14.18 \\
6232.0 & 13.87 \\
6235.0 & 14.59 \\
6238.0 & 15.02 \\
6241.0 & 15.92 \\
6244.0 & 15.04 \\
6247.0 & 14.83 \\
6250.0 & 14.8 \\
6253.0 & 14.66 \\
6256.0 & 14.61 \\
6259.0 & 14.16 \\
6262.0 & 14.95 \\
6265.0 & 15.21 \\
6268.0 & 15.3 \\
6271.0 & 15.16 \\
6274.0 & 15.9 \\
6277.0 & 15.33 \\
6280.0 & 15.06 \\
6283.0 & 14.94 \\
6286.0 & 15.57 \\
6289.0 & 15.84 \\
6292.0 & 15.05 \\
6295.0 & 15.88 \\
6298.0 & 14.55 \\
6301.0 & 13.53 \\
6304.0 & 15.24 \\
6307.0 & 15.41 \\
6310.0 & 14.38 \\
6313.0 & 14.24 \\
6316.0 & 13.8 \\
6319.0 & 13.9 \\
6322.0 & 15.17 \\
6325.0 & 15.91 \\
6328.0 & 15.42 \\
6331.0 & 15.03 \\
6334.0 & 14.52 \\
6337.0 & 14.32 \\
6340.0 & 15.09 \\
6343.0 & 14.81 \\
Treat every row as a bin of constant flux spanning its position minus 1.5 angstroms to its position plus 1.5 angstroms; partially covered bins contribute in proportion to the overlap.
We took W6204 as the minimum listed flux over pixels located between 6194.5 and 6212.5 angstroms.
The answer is 15.05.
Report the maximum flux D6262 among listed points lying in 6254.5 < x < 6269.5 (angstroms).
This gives 15.3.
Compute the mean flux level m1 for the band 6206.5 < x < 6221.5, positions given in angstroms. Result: 15.2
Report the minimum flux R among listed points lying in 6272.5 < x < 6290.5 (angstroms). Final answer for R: 14.94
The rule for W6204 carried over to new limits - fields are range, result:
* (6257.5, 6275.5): 14.16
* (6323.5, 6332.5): 15.03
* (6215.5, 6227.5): 14.62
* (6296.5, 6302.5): 13.53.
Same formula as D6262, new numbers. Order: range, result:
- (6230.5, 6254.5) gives 15.92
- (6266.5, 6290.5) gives 15.9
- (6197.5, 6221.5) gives 15.87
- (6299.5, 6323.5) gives 15.41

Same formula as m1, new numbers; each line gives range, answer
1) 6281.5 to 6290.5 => 15.5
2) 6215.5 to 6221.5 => 14.9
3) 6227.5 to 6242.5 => 14.7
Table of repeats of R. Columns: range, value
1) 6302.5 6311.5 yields 14.38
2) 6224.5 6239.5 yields 13.87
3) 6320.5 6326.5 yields 15.17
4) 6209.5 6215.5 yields 14.87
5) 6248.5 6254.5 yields 14.66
